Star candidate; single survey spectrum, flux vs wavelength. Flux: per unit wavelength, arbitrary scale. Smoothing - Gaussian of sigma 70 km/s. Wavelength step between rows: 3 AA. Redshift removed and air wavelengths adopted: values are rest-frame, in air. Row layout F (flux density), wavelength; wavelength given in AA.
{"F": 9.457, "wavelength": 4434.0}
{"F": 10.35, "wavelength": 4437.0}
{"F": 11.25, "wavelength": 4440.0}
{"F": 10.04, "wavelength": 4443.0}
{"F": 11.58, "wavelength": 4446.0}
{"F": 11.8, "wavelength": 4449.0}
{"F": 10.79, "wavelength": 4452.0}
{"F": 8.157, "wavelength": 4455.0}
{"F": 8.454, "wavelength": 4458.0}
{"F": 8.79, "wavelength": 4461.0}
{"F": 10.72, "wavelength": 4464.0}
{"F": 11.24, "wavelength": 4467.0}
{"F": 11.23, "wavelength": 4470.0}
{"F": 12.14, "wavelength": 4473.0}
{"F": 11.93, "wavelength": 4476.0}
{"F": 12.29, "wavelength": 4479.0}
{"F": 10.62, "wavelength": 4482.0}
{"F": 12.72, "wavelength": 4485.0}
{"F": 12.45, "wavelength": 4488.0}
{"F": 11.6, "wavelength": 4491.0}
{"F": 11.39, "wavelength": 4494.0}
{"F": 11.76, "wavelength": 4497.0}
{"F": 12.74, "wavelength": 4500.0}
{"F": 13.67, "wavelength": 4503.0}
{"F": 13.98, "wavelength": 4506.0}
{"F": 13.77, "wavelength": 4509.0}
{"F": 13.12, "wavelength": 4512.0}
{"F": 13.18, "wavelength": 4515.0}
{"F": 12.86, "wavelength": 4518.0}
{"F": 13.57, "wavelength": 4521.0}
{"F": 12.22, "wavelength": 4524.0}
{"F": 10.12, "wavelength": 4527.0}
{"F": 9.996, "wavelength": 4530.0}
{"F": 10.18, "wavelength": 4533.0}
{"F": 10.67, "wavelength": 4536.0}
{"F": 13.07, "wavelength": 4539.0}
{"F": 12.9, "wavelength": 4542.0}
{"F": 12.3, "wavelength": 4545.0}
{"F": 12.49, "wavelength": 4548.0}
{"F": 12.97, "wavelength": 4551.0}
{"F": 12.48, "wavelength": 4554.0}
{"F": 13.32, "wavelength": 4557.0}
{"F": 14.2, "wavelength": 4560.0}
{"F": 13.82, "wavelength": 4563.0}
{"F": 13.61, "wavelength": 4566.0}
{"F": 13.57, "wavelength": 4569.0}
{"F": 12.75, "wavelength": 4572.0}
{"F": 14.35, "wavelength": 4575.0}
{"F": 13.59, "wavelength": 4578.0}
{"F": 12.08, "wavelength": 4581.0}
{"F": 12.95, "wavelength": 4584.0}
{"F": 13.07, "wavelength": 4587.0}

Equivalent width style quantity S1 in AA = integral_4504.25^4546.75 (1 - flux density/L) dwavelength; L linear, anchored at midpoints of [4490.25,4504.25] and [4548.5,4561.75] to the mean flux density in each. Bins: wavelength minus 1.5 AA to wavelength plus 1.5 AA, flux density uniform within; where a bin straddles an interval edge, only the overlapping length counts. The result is 1.3 AA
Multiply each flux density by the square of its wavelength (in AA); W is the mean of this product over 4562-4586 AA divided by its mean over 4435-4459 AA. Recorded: 1.37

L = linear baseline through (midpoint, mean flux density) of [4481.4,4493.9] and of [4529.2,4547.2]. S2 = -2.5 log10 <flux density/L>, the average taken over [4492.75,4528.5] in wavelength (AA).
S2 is -0.08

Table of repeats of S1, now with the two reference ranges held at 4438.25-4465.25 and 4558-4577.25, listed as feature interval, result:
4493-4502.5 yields -0.5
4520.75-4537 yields 2.0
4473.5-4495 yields -1.4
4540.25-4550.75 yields 0.3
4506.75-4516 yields -1.1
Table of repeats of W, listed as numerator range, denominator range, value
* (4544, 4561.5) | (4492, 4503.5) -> 1.09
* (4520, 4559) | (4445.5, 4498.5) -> 1.12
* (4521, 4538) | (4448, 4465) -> 1.17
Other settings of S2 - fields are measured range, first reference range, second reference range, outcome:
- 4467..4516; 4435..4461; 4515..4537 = -0.13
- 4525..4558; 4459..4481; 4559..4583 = 0.08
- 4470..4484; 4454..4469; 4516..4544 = -0.17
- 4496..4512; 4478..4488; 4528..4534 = -0.19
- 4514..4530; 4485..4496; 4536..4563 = 0.03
